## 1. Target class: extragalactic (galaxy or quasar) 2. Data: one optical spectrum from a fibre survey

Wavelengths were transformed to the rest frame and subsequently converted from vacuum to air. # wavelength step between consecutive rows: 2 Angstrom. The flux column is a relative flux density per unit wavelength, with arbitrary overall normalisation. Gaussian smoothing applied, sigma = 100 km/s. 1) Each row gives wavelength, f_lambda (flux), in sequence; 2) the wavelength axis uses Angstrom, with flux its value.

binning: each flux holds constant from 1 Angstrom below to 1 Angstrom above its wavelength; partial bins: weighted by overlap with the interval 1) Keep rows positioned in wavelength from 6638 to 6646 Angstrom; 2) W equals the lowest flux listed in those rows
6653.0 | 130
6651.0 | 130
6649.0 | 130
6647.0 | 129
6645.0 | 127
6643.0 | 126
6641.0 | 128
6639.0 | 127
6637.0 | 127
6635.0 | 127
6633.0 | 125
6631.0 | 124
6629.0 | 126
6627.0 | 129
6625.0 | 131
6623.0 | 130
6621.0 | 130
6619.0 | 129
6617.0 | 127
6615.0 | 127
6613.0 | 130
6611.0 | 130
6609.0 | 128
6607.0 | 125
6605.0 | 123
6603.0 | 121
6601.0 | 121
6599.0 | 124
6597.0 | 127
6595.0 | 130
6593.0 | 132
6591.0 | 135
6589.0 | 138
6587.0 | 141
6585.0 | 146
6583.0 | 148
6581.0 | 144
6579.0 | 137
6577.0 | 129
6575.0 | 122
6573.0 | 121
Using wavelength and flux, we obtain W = 126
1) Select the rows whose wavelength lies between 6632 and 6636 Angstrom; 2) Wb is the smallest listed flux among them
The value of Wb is 125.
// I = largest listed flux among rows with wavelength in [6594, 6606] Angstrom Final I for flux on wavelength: 130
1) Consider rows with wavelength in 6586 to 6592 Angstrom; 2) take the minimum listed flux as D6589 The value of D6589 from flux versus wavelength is 135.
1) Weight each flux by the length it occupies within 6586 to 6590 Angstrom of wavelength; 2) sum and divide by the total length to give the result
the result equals 140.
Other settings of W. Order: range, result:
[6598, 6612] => 121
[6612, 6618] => 127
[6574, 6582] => 122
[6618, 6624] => 129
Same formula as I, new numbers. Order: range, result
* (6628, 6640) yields 127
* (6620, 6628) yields 131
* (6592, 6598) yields 132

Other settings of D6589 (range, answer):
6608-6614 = 128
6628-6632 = 124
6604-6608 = 123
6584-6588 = 141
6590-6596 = 130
